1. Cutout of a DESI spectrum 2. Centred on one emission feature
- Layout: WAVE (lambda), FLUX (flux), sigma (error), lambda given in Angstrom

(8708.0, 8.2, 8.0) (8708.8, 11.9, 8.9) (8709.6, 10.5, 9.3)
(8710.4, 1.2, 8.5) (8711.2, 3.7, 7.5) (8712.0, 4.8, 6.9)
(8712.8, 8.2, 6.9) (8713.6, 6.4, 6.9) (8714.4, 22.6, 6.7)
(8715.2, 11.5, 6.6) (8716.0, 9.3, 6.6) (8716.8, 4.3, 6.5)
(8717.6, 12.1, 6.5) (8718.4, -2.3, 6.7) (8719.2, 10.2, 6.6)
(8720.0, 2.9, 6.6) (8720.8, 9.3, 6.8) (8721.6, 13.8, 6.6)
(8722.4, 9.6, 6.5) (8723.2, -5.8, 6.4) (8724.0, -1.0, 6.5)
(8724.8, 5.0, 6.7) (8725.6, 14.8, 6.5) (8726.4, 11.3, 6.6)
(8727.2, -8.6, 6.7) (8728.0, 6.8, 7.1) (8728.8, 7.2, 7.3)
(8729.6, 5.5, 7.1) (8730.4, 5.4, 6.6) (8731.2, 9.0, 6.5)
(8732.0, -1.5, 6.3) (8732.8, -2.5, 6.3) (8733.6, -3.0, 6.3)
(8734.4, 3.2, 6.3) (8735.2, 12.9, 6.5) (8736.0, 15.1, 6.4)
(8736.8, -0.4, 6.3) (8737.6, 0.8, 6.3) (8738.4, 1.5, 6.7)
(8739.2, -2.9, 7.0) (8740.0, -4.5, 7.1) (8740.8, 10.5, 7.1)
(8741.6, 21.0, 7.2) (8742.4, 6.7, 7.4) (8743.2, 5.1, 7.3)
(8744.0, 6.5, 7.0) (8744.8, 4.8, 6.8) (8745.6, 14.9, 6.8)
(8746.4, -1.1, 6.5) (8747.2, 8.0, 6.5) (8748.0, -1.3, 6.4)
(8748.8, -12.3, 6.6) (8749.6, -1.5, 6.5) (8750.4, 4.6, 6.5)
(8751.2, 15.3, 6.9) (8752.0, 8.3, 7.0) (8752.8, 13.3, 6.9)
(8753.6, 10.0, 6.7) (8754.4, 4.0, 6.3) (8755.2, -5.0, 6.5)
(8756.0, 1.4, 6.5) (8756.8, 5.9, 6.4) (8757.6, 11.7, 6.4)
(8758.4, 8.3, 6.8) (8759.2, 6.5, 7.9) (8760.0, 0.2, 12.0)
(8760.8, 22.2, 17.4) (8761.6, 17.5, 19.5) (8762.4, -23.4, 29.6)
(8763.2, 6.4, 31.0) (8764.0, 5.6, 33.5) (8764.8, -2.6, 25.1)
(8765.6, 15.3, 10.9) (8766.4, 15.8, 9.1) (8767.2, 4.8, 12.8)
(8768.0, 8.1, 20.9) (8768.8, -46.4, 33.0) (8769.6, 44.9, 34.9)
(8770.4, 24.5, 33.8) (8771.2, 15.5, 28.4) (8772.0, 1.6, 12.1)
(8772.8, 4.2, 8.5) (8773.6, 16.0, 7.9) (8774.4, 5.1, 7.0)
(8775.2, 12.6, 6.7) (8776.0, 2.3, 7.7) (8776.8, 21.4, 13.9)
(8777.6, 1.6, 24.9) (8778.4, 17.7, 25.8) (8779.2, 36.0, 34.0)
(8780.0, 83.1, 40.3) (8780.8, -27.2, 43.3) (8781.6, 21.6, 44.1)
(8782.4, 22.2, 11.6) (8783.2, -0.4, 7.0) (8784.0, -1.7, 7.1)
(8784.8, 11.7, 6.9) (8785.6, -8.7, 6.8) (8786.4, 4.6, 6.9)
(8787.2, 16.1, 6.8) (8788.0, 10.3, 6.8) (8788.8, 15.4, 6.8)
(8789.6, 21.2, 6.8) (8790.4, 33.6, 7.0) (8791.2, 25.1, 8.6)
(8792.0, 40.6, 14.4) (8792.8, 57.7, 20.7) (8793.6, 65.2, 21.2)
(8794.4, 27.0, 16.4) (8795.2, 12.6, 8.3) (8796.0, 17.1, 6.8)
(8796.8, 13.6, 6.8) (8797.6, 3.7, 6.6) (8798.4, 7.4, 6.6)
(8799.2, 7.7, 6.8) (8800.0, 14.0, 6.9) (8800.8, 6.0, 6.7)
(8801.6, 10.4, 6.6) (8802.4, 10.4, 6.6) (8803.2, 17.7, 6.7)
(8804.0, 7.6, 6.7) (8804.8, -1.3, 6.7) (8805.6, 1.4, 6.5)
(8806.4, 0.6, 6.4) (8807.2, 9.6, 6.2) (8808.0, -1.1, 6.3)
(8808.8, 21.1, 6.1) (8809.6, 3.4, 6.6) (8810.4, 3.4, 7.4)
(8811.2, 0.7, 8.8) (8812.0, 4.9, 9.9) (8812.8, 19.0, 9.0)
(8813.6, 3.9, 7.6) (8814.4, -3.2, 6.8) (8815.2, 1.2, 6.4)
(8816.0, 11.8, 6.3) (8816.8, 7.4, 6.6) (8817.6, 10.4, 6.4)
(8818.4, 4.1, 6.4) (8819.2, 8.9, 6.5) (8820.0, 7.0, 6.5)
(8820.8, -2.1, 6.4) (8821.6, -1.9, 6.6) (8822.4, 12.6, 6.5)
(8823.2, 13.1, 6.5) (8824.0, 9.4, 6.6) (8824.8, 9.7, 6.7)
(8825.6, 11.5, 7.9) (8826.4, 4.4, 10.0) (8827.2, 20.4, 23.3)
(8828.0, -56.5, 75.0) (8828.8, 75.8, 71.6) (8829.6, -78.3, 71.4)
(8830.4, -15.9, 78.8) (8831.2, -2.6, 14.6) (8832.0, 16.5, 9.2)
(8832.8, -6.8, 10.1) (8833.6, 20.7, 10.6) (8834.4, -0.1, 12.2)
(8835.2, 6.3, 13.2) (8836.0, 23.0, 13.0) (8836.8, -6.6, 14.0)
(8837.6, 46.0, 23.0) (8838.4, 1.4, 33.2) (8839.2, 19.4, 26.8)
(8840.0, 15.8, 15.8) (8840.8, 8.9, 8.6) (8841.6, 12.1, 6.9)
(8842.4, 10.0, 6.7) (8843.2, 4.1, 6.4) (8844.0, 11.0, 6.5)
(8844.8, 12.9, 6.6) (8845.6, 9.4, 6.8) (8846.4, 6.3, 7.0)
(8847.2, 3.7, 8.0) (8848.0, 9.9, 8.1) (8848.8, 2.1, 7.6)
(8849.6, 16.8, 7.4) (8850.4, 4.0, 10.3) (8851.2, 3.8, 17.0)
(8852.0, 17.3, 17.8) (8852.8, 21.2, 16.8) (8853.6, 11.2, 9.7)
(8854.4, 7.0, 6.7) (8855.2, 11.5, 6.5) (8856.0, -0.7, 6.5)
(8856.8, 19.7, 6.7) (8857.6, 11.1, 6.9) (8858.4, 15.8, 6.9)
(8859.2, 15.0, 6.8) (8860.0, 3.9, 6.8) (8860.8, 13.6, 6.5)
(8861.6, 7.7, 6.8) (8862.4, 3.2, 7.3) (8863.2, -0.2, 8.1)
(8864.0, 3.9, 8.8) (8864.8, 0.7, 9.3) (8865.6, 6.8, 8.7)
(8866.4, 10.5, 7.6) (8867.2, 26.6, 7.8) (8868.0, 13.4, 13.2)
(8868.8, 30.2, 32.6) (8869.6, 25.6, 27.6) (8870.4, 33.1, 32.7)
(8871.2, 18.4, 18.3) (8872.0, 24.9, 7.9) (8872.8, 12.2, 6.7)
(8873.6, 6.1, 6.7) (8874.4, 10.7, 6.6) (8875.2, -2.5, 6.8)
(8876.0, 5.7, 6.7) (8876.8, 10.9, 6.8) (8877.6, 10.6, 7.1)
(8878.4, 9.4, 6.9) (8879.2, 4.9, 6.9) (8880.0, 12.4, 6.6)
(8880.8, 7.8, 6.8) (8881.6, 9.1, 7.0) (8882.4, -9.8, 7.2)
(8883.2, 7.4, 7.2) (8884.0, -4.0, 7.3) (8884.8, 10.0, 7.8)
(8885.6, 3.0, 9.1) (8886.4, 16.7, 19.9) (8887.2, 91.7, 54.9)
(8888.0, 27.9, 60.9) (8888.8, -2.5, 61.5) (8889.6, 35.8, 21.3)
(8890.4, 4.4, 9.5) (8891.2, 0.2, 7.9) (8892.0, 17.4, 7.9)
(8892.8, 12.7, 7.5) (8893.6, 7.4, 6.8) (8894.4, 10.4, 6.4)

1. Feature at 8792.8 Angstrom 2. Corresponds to H-beta 4861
